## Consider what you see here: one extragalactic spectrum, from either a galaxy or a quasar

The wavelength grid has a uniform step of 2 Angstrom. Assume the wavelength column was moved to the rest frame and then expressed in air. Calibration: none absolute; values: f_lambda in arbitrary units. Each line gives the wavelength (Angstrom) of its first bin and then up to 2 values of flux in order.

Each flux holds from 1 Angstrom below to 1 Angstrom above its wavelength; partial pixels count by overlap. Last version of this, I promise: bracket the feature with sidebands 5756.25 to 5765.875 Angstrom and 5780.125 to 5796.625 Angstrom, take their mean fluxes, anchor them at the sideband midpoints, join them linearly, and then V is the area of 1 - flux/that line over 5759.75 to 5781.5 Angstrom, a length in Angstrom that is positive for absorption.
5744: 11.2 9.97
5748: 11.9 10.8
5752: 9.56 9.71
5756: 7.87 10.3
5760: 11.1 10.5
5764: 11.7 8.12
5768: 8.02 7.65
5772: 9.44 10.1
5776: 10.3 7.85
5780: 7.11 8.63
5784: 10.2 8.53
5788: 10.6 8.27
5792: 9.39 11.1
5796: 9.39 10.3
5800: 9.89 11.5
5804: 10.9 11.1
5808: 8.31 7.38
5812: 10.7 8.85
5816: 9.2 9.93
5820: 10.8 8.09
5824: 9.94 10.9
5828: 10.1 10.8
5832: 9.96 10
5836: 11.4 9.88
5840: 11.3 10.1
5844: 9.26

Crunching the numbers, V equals 1.91 Angstrom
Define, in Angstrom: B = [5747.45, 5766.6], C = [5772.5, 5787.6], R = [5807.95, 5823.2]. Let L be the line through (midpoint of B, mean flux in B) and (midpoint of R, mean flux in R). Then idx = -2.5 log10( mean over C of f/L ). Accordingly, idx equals 0.09 mag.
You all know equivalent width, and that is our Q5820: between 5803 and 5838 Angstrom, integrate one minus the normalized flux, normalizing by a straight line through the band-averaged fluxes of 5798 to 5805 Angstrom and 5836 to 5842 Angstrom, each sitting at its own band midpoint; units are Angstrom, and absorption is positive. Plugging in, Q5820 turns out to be 2.5 Angstrom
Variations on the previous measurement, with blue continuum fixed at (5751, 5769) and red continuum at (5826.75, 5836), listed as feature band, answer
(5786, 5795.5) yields 0.3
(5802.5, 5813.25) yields 0.4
